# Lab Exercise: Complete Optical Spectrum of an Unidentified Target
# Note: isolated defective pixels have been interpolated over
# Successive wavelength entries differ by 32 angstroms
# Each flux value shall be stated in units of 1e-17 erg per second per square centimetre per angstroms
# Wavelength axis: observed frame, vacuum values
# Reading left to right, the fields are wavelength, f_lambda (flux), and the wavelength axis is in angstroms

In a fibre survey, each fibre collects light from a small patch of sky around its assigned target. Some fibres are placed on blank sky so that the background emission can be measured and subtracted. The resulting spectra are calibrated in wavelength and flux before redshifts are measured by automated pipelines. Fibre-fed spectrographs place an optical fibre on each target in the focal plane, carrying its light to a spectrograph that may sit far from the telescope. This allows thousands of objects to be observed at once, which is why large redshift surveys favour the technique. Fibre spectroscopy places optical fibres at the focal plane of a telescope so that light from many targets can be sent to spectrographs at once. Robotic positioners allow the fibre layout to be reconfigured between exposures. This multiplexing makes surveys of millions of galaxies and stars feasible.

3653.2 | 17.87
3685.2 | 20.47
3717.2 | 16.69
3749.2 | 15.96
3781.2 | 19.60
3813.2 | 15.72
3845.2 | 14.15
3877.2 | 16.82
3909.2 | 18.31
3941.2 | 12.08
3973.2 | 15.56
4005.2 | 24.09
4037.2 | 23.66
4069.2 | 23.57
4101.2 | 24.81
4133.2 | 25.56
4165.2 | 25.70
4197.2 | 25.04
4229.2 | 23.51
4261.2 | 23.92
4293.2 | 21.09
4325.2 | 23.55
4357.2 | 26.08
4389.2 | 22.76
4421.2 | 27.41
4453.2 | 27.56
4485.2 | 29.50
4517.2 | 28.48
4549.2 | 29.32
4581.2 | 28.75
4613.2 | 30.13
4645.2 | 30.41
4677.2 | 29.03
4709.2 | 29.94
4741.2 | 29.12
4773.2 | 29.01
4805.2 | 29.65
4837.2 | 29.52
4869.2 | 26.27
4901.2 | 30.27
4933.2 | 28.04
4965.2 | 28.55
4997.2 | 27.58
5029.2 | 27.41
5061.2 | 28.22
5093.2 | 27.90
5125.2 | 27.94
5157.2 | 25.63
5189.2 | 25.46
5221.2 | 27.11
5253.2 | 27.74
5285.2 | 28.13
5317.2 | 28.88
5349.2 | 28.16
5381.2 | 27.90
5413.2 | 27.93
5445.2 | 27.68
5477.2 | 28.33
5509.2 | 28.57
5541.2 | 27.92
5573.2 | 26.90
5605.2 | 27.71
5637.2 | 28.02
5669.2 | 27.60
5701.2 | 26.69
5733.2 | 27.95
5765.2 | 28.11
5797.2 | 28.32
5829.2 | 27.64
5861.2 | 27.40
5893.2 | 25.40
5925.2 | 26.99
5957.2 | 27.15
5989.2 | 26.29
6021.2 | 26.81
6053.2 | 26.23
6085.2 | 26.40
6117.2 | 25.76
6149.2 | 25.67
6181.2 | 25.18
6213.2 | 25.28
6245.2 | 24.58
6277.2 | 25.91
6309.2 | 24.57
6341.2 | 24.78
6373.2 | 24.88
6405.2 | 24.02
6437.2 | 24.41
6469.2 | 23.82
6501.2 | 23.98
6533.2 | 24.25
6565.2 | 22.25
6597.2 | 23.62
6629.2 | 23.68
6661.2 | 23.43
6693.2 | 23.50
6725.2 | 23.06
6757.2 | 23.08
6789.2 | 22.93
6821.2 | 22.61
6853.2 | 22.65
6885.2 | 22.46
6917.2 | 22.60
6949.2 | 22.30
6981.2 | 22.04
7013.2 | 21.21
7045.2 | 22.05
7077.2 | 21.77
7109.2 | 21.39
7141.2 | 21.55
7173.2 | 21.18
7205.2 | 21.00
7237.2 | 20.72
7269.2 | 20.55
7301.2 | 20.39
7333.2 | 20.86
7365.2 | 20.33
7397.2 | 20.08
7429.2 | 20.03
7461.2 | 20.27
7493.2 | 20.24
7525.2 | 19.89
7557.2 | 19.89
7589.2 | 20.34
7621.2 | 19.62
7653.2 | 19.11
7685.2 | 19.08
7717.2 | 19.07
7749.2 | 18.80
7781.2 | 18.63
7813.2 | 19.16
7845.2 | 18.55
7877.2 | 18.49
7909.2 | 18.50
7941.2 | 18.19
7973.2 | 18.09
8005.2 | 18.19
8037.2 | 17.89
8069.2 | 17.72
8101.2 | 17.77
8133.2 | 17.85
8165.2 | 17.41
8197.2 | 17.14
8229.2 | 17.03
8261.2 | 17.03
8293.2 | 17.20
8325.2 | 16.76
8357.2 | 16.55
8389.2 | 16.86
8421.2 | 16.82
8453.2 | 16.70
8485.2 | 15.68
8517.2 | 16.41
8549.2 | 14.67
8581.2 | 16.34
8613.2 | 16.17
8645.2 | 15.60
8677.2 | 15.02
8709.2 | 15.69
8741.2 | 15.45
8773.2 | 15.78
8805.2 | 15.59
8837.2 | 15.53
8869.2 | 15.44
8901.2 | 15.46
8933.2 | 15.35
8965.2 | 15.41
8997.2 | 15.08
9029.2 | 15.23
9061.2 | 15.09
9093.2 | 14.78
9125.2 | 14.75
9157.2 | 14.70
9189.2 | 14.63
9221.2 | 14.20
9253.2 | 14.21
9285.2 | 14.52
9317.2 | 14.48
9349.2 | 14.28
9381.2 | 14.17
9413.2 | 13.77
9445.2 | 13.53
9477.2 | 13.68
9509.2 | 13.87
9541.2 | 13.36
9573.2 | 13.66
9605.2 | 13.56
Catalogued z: 0.000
